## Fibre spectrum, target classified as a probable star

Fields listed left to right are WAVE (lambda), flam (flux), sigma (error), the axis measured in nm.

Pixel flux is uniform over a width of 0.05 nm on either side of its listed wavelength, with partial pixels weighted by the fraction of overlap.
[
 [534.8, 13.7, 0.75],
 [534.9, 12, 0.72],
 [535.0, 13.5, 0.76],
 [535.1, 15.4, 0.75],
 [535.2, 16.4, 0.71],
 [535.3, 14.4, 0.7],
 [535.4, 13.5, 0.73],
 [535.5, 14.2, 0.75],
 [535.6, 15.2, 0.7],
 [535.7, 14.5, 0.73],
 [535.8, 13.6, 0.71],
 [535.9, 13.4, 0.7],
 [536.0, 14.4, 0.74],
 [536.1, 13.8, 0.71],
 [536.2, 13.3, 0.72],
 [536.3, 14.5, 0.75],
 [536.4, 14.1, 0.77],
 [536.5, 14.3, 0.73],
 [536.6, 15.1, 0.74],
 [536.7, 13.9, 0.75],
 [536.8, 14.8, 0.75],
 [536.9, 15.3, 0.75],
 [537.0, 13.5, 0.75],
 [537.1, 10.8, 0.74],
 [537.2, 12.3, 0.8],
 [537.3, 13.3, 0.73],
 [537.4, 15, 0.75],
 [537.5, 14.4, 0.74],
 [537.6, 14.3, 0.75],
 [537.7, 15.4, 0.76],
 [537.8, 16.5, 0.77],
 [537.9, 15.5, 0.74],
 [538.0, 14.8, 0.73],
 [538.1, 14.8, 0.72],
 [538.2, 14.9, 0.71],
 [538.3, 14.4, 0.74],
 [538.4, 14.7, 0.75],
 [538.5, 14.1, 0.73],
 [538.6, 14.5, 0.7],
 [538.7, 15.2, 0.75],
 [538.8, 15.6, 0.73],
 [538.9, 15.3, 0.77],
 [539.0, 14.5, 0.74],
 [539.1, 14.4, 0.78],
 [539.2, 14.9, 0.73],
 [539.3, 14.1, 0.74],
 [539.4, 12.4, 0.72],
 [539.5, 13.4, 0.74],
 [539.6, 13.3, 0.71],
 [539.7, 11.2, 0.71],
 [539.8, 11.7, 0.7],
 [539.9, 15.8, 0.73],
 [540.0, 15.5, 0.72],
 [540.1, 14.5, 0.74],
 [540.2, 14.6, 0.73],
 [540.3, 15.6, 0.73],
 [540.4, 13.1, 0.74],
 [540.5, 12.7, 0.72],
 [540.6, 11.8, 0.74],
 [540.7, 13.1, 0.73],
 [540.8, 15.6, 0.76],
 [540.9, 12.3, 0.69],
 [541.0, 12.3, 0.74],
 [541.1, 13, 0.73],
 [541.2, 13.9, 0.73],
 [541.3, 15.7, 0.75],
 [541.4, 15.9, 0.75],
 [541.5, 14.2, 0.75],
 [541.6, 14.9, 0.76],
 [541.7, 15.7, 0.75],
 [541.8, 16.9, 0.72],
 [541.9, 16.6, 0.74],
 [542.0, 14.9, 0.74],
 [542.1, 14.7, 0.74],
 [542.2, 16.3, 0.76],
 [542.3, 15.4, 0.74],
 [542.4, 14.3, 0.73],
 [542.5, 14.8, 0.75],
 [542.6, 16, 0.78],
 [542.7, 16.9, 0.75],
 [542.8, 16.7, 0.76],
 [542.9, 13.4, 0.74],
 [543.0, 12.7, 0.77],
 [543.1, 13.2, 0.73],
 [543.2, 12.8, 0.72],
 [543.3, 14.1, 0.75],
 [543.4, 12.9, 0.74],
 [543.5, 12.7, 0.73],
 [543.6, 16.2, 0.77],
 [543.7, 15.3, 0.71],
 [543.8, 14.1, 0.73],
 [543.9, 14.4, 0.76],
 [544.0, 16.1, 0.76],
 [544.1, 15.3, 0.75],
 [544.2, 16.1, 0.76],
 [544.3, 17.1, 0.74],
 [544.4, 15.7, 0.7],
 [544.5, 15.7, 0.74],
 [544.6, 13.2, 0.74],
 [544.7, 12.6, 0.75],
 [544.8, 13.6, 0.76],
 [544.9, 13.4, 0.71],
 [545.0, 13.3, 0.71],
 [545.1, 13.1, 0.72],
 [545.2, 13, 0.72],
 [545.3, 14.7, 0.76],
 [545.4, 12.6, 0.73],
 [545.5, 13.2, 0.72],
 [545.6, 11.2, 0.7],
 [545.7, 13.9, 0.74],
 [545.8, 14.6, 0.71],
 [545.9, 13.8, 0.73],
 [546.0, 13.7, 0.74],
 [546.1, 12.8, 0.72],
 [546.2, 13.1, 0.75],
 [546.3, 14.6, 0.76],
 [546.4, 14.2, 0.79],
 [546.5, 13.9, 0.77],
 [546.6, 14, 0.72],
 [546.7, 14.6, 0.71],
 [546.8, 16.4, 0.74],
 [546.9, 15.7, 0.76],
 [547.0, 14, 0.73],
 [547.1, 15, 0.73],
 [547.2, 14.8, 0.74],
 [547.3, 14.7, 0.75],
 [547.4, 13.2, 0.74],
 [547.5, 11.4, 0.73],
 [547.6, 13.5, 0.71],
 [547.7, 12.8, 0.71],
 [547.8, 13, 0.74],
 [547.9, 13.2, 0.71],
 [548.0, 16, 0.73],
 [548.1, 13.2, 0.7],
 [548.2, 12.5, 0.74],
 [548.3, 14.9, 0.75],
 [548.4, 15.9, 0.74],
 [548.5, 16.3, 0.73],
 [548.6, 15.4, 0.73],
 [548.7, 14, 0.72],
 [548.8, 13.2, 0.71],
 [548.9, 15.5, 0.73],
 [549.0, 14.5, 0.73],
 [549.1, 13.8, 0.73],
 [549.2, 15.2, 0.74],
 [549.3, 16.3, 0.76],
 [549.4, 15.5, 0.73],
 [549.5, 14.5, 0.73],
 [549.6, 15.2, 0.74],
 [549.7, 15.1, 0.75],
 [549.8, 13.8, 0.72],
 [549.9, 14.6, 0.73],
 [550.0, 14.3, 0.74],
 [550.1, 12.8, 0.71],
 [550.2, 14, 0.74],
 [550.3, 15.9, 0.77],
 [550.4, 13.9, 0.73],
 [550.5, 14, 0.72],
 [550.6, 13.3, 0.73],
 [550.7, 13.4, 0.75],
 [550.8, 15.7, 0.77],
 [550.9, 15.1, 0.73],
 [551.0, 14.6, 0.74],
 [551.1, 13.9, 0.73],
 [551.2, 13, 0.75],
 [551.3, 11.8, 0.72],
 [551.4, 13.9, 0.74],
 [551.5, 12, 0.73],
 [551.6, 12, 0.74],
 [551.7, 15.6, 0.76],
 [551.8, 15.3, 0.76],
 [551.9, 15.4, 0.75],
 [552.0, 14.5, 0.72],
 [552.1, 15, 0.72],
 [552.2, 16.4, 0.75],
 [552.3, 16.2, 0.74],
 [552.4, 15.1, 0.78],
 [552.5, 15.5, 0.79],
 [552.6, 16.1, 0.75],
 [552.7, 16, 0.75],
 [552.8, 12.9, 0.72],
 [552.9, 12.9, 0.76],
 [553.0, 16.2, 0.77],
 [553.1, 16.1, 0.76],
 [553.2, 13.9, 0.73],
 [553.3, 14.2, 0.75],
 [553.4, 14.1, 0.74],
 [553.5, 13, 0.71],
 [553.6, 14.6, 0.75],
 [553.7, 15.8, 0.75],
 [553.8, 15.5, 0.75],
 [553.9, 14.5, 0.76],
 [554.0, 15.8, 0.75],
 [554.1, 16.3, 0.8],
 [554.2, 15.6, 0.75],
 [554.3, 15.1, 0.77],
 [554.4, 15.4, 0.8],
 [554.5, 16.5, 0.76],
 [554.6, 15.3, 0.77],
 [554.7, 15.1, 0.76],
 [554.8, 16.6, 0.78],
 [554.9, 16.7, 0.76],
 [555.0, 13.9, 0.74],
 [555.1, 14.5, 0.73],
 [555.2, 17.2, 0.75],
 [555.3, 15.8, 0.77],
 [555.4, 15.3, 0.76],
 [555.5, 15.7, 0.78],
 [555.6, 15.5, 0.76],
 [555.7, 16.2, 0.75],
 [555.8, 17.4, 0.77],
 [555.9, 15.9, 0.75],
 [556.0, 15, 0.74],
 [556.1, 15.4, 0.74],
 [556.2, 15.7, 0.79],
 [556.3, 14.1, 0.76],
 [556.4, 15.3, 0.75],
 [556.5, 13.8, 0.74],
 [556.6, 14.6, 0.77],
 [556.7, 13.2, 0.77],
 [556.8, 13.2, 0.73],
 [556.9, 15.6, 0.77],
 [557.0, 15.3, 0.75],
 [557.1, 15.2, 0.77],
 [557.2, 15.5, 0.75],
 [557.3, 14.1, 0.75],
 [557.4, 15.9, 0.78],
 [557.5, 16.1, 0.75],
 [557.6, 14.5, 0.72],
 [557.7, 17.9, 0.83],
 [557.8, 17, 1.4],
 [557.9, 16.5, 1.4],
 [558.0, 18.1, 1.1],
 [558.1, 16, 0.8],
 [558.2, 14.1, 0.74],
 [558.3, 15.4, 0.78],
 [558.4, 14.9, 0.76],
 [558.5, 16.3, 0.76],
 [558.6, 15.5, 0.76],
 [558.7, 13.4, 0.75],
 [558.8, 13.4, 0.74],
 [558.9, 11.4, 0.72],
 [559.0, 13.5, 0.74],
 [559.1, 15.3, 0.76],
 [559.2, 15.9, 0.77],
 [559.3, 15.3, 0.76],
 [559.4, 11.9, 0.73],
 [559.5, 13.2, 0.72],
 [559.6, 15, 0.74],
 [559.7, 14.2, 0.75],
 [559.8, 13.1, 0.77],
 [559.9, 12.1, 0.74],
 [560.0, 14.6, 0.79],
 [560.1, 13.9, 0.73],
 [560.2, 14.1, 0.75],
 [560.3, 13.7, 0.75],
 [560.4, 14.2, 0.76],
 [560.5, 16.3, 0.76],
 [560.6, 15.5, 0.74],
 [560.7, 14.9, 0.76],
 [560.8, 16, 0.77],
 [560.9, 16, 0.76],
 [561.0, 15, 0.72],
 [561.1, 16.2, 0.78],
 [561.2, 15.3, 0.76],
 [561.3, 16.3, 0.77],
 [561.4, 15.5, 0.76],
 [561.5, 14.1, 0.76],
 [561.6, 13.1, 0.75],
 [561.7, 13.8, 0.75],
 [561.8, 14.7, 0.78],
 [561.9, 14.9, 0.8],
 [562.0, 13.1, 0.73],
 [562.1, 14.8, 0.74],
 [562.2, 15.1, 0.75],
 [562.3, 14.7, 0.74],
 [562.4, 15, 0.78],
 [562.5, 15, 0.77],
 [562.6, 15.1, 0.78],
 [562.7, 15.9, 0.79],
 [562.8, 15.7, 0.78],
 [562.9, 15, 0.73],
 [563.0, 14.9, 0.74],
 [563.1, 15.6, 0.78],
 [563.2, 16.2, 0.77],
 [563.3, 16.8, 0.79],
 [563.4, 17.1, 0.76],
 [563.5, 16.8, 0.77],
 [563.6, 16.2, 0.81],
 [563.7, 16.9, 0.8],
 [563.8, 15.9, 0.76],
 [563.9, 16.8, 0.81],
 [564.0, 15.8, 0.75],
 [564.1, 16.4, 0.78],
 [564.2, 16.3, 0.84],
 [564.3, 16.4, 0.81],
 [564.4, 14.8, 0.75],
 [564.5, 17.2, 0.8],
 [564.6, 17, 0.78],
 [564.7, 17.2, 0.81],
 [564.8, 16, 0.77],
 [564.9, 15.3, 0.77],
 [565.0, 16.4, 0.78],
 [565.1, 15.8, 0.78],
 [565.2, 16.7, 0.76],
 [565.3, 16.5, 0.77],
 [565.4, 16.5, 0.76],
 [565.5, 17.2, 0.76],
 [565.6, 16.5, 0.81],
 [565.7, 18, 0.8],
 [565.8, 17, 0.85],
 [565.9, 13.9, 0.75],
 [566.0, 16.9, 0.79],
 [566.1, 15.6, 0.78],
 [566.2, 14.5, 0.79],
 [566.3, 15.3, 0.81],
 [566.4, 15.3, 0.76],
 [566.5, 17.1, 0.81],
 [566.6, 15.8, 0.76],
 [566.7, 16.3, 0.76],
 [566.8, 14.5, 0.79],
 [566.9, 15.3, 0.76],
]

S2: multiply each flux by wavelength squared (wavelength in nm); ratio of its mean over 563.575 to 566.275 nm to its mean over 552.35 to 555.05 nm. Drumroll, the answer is 1.12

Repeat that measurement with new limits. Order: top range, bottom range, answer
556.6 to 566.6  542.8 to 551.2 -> 1.14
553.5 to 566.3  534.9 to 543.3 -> 1.15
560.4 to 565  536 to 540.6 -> 1.20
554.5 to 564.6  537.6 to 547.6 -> 1.13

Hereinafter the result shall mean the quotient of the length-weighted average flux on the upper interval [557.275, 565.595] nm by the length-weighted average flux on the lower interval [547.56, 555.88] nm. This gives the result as 1.04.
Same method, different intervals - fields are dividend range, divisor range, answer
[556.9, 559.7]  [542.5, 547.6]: 1.06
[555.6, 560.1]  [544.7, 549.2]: 1.07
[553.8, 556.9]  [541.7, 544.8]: 1.03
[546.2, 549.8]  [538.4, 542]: 1.01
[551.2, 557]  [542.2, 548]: 1.06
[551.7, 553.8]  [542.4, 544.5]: 1.01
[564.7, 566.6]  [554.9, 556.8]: 1.06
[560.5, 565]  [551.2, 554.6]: 1.05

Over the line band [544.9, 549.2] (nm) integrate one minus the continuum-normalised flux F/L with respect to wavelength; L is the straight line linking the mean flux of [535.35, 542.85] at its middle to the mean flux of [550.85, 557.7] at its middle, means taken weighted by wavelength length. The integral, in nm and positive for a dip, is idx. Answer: 0.22 nm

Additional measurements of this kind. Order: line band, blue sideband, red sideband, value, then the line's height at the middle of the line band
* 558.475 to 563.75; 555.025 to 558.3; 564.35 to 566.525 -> 0.33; 15.8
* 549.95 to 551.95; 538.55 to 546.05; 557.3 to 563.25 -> 0.08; 14.6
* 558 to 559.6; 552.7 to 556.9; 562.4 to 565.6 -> 0.11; 15.6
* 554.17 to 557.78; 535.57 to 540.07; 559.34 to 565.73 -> -0.07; 15.1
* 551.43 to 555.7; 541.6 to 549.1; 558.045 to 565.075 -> -0.11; 14.8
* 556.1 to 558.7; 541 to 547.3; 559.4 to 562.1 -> -0.14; 14.5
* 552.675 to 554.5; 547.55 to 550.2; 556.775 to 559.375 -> -0.01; 14.8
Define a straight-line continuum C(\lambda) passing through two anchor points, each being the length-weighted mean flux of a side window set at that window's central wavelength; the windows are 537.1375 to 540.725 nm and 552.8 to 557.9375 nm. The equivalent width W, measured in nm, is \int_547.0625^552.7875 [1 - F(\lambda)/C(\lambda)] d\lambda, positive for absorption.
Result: 0.20 nm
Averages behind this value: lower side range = 14.2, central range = 14.4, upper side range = 15.3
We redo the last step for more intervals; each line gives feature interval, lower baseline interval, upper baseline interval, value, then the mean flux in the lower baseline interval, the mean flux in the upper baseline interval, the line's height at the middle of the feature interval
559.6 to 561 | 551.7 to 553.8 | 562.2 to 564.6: 0.100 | 15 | 15.9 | 15.7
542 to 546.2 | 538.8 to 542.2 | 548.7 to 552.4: 0.010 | 14.2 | 14.4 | 14.3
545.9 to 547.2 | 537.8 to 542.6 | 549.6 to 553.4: 0.011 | 14.5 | 14.4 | 14.5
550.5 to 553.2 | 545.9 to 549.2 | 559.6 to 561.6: -0.026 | 14.2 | 14.8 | 14.4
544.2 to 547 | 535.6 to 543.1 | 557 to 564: 0.108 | 14.4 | 15.1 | 14.6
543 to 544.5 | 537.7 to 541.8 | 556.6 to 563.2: -0.027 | 14.3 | 14.9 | 14.4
